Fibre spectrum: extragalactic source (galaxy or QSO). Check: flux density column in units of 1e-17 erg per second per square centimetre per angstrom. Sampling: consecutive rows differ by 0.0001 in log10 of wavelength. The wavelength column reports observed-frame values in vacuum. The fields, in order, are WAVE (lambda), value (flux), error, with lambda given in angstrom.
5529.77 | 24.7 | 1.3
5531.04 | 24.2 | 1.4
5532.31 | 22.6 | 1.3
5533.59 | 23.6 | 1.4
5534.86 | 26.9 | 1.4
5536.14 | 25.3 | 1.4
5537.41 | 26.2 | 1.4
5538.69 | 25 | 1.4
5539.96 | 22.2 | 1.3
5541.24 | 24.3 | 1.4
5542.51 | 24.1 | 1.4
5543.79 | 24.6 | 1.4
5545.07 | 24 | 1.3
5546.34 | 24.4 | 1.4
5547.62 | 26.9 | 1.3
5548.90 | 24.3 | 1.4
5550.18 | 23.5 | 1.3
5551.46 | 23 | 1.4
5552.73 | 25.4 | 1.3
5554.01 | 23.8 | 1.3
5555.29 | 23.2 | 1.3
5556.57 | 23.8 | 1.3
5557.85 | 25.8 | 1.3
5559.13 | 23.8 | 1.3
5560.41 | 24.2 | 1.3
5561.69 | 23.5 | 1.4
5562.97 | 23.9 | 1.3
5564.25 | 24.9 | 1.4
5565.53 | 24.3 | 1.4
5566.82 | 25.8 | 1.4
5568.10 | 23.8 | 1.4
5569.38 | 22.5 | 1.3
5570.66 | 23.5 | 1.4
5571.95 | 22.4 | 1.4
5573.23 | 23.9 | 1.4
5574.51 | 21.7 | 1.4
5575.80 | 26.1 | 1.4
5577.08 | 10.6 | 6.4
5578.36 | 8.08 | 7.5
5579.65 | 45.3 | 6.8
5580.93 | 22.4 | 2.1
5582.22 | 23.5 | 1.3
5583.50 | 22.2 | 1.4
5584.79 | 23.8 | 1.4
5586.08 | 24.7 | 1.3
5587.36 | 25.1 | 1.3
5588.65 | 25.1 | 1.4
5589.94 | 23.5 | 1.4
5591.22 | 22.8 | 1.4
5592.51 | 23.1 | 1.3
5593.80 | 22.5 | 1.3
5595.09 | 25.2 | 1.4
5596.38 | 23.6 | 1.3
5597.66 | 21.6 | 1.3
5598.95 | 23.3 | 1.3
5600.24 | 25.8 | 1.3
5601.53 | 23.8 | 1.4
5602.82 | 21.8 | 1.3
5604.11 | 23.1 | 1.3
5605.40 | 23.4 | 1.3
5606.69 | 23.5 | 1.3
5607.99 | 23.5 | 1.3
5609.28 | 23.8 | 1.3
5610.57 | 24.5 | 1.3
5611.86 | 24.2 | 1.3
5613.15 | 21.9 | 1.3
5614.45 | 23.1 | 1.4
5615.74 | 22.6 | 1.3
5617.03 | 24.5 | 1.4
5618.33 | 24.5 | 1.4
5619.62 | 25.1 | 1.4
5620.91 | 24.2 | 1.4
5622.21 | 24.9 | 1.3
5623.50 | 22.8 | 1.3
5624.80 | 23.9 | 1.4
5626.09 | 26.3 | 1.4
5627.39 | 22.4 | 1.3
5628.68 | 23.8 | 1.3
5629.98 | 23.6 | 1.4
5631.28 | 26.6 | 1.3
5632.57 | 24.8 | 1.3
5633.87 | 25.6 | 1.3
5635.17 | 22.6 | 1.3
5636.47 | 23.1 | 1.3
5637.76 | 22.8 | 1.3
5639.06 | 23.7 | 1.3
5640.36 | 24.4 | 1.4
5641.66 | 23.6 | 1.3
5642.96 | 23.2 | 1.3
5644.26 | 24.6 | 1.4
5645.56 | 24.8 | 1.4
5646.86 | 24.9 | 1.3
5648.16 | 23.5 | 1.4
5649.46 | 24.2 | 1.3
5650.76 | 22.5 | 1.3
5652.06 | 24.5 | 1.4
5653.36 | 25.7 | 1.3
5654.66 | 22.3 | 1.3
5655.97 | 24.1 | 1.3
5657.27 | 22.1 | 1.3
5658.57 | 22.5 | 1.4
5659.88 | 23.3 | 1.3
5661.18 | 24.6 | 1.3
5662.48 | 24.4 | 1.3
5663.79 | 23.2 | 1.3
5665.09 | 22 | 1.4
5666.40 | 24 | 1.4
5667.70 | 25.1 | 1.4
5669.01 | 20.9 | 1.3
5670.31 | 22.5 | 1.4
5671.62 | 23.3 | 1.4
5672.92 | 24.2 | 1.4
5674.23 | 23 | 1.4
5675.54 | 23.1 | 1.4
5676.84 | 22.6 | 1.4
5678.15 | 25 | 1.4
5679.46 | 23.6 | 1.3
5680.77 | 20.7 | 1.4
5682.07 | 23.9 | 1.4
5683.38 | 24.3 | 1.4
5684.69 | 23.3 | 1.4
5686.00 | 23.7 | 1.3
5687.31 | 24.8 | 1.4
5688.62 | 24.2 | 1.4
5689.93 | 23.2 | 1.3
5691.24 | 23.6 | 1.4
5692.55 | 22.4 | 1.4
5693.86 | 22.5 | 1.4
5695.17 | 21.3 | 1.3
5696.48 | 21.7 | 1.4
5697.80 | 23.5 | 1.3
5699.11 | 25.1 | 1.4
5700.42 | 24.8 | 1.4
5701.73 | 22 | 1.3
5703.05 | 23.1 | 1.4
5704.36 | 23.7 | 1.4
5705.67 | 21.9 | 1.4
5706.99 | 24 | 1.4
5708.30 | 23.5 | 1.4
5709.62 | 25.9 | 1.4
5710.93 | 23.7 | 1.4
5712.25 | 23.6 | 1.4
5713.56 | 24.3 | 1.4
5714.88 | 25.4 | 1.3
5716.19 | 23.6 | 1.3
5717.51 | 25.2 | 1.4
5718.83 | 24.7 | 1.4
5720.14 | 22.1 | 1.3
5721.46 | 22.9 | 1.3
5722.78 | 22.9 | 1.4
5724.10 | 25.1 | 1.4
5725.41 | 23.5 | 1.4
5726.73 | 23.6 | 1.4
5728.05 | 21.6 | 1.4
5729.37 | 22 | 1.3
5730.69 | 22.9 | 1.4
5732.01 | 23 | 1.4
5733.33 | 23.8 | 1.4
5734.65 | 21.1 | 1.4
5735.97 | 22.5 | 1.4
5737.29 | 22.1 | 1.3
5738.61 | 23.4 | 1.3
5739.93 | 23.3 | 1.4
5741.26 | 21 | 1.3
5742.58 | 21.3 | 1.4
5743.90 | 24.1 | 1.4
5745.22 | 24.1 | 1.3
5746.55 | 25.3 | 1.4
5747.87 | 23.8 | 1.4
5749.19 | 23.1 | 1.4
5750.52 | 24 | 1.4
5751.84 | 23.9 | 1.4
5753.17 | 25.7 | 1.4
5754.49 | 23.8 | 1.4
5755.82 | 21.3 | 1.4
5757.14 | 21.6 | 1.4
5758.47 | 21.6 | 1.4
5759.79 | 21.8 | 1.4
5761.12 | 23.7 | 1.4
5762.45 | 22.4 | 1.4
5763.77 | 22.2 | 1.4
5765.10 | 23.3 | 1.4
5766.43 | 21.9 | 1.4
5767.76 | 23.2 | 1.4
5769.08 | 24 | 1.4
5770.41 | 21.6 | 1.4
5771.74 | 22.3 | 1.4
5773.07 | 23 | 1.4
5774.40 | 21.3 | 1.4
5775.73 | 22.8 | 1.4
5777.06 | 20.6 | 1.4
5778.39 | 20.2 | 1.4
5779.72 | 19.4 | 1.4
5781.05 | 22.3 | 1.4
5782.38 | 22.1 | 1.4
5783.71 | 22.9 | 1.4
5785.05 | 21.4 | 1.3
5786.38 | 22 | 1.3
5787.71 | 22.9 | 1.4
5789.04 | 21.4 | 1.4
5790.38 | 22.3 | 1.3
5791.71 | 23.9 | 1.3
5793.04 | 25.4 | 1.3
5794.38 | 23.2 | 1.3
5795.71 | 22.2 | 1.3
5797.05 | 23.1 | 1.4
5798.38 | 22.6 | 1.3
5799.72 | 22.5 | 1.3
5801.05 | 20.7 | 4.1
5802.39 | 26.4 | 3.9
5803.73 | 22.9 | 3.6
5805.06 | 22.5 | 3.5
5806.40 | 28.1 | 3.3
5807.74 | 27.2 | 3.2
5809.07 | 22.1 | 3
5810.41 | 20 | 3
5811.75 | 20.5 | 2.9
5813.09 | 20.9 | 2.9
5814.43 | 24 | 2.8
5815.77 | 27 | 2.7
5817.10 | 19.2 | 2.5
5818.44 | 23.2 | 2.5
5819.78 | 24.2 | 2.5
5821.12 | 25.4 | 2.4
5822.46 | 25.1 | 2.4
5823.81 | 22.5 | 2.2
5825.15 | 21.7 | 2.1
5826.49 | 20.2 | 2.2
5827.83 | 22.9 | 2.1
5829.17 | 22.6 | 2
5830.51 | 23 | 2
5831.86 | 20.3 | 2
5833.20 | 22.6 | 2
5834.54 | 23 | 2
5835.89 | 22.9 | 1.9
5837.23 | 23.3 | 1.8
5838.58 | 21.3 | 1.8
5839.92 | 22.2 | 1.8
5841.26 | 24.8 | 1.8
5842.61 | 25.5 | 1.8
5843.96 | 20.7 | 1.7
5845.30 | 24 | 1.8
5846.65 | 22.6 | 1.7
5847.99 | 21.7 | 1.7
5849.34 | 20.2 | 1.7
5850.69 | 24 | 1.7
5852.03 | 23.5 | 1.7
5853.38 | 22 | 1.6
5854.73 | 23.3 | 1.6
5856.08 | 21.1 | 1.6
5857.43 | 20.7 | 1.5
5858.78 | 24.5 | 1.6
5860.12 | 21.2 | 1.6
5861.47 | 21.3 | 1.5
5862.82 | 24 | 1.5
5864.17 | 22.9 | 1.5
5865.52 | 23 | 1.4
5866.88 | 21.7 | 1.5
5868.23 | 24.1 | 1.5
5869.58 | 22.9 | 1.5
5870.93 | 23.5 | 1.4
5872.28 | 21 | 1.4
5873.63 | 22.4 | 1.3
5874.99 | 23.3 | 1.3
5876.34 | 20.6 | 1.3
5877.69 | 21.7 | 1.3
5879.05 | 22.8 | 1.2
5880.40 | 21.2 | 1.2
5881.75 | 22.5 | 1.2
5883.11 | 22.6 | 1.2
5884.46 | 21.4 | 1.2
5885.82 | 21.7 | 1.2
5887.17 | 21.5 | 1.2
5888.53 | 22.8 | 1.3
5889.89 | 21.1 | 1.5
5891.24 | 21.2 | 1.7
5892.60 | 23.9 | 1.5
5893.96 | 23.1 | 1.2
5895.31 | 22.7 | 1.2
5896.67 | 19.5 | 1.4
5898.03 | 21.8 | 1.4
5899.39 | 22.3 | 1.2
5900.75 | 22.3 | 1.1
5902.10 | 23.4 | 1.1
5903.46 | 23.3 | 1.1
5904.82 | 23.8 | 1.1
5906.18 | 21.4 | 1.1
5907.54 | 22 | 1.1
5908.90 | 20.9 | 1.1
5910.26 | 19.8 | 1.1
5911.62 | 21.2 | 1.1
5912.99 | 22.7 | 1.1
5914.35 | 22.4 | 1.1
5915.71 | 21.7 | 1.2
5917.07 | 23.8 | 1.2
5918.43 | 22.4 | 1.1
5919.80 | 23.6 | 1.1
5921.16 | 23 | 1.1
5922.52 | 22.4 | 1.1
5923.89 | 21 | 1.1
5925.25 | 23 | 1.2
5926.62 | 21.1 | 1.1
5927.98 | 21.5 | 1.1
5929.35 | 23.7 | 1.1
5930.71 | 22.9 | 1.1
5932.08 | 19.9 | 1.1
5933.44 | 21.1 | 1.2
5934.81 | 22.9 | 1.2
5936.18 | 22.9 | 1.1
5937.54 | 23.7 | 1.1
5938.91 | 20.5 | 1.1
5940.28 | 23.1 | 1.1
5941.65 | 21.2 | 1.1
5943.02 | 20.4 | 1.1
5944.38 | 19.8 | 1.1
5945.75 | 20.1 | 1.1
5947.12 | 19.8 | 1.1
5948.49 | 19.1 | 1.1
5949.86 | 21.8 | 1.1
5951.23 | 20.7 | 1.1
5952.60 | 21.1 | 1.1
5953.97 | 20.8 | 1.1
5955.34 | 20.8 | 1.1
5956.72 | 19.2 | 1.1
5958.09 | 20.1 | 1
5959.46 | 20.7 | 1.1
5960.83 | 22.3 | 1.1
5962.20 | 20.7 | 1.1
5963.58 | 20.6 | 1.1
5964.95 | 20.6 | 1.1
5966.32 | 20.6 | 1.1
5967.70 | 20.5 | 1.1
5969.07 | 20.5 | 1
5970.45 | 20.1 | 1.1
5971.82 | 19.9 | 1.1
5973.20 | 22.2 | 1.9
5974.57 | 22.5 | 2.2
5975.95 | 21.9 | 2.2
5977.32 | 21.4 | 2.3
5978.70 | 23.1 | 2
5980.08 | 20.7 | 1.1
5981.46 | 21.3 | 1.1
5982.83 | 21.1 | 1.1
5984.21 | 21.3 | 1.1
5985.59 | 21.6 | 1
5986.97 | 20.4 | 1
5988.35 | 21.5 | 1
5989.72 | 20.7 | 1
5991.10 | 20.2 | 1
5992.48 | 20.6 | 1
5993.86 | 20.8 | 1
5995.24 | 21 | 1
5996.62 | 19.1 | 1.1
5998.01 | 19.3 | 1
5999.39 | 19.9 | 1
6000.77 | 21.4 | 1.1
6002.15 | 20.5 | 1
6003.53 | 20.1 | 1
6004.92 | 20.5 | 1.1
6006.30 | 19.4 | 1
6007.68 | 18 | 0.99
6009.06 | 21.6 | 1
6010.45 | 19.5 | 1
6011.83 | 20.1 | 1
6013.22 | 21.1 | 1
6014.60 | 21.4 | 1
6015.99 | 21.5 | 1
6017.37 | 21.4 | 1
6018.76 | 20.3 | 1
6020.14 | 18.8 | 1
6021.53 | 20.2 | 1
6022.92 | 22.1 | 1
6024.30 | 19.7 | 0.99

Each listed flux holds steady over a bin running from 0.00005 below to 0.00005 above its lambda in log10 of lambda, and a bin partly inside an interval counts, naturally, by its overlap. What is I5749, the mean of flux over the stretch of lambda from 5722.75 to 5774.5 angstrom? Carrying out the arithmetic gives 22.9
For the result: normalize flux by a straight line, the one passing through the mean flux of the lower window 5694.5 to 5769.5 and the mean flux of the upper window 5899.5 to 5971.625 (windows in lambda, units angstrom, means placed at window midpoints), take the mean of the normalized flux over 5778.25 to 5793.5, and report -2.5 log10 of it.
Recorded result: 0.03 mag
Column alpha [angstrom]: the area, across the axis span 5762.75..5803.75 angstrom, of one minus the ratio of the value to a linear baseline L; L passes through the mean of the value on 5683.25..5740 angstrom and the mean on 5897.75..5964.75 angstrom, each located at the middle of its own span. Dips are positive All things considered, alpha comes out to 0.6 angstrom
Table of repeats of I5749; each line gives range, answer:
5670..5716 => 23.5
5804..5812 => 23.5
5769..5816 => 22.7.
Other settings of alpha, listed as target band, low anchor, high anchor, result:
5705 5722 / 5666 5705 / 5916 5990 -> -0.6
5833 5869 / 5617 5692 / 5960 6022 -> -1.1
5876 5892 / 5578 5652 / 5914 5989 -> 0.1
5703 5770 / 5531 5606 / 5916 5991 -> -1.5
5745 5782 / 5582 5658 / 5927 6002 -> 0.0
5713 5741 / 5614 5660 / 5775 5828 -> 0.0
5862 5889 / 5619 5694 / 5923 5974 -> -0.8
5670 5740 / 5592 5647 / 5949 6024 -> -0.7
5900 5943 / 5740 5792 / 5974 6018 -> -1.7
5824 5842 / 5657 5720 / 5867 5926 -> 0.2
